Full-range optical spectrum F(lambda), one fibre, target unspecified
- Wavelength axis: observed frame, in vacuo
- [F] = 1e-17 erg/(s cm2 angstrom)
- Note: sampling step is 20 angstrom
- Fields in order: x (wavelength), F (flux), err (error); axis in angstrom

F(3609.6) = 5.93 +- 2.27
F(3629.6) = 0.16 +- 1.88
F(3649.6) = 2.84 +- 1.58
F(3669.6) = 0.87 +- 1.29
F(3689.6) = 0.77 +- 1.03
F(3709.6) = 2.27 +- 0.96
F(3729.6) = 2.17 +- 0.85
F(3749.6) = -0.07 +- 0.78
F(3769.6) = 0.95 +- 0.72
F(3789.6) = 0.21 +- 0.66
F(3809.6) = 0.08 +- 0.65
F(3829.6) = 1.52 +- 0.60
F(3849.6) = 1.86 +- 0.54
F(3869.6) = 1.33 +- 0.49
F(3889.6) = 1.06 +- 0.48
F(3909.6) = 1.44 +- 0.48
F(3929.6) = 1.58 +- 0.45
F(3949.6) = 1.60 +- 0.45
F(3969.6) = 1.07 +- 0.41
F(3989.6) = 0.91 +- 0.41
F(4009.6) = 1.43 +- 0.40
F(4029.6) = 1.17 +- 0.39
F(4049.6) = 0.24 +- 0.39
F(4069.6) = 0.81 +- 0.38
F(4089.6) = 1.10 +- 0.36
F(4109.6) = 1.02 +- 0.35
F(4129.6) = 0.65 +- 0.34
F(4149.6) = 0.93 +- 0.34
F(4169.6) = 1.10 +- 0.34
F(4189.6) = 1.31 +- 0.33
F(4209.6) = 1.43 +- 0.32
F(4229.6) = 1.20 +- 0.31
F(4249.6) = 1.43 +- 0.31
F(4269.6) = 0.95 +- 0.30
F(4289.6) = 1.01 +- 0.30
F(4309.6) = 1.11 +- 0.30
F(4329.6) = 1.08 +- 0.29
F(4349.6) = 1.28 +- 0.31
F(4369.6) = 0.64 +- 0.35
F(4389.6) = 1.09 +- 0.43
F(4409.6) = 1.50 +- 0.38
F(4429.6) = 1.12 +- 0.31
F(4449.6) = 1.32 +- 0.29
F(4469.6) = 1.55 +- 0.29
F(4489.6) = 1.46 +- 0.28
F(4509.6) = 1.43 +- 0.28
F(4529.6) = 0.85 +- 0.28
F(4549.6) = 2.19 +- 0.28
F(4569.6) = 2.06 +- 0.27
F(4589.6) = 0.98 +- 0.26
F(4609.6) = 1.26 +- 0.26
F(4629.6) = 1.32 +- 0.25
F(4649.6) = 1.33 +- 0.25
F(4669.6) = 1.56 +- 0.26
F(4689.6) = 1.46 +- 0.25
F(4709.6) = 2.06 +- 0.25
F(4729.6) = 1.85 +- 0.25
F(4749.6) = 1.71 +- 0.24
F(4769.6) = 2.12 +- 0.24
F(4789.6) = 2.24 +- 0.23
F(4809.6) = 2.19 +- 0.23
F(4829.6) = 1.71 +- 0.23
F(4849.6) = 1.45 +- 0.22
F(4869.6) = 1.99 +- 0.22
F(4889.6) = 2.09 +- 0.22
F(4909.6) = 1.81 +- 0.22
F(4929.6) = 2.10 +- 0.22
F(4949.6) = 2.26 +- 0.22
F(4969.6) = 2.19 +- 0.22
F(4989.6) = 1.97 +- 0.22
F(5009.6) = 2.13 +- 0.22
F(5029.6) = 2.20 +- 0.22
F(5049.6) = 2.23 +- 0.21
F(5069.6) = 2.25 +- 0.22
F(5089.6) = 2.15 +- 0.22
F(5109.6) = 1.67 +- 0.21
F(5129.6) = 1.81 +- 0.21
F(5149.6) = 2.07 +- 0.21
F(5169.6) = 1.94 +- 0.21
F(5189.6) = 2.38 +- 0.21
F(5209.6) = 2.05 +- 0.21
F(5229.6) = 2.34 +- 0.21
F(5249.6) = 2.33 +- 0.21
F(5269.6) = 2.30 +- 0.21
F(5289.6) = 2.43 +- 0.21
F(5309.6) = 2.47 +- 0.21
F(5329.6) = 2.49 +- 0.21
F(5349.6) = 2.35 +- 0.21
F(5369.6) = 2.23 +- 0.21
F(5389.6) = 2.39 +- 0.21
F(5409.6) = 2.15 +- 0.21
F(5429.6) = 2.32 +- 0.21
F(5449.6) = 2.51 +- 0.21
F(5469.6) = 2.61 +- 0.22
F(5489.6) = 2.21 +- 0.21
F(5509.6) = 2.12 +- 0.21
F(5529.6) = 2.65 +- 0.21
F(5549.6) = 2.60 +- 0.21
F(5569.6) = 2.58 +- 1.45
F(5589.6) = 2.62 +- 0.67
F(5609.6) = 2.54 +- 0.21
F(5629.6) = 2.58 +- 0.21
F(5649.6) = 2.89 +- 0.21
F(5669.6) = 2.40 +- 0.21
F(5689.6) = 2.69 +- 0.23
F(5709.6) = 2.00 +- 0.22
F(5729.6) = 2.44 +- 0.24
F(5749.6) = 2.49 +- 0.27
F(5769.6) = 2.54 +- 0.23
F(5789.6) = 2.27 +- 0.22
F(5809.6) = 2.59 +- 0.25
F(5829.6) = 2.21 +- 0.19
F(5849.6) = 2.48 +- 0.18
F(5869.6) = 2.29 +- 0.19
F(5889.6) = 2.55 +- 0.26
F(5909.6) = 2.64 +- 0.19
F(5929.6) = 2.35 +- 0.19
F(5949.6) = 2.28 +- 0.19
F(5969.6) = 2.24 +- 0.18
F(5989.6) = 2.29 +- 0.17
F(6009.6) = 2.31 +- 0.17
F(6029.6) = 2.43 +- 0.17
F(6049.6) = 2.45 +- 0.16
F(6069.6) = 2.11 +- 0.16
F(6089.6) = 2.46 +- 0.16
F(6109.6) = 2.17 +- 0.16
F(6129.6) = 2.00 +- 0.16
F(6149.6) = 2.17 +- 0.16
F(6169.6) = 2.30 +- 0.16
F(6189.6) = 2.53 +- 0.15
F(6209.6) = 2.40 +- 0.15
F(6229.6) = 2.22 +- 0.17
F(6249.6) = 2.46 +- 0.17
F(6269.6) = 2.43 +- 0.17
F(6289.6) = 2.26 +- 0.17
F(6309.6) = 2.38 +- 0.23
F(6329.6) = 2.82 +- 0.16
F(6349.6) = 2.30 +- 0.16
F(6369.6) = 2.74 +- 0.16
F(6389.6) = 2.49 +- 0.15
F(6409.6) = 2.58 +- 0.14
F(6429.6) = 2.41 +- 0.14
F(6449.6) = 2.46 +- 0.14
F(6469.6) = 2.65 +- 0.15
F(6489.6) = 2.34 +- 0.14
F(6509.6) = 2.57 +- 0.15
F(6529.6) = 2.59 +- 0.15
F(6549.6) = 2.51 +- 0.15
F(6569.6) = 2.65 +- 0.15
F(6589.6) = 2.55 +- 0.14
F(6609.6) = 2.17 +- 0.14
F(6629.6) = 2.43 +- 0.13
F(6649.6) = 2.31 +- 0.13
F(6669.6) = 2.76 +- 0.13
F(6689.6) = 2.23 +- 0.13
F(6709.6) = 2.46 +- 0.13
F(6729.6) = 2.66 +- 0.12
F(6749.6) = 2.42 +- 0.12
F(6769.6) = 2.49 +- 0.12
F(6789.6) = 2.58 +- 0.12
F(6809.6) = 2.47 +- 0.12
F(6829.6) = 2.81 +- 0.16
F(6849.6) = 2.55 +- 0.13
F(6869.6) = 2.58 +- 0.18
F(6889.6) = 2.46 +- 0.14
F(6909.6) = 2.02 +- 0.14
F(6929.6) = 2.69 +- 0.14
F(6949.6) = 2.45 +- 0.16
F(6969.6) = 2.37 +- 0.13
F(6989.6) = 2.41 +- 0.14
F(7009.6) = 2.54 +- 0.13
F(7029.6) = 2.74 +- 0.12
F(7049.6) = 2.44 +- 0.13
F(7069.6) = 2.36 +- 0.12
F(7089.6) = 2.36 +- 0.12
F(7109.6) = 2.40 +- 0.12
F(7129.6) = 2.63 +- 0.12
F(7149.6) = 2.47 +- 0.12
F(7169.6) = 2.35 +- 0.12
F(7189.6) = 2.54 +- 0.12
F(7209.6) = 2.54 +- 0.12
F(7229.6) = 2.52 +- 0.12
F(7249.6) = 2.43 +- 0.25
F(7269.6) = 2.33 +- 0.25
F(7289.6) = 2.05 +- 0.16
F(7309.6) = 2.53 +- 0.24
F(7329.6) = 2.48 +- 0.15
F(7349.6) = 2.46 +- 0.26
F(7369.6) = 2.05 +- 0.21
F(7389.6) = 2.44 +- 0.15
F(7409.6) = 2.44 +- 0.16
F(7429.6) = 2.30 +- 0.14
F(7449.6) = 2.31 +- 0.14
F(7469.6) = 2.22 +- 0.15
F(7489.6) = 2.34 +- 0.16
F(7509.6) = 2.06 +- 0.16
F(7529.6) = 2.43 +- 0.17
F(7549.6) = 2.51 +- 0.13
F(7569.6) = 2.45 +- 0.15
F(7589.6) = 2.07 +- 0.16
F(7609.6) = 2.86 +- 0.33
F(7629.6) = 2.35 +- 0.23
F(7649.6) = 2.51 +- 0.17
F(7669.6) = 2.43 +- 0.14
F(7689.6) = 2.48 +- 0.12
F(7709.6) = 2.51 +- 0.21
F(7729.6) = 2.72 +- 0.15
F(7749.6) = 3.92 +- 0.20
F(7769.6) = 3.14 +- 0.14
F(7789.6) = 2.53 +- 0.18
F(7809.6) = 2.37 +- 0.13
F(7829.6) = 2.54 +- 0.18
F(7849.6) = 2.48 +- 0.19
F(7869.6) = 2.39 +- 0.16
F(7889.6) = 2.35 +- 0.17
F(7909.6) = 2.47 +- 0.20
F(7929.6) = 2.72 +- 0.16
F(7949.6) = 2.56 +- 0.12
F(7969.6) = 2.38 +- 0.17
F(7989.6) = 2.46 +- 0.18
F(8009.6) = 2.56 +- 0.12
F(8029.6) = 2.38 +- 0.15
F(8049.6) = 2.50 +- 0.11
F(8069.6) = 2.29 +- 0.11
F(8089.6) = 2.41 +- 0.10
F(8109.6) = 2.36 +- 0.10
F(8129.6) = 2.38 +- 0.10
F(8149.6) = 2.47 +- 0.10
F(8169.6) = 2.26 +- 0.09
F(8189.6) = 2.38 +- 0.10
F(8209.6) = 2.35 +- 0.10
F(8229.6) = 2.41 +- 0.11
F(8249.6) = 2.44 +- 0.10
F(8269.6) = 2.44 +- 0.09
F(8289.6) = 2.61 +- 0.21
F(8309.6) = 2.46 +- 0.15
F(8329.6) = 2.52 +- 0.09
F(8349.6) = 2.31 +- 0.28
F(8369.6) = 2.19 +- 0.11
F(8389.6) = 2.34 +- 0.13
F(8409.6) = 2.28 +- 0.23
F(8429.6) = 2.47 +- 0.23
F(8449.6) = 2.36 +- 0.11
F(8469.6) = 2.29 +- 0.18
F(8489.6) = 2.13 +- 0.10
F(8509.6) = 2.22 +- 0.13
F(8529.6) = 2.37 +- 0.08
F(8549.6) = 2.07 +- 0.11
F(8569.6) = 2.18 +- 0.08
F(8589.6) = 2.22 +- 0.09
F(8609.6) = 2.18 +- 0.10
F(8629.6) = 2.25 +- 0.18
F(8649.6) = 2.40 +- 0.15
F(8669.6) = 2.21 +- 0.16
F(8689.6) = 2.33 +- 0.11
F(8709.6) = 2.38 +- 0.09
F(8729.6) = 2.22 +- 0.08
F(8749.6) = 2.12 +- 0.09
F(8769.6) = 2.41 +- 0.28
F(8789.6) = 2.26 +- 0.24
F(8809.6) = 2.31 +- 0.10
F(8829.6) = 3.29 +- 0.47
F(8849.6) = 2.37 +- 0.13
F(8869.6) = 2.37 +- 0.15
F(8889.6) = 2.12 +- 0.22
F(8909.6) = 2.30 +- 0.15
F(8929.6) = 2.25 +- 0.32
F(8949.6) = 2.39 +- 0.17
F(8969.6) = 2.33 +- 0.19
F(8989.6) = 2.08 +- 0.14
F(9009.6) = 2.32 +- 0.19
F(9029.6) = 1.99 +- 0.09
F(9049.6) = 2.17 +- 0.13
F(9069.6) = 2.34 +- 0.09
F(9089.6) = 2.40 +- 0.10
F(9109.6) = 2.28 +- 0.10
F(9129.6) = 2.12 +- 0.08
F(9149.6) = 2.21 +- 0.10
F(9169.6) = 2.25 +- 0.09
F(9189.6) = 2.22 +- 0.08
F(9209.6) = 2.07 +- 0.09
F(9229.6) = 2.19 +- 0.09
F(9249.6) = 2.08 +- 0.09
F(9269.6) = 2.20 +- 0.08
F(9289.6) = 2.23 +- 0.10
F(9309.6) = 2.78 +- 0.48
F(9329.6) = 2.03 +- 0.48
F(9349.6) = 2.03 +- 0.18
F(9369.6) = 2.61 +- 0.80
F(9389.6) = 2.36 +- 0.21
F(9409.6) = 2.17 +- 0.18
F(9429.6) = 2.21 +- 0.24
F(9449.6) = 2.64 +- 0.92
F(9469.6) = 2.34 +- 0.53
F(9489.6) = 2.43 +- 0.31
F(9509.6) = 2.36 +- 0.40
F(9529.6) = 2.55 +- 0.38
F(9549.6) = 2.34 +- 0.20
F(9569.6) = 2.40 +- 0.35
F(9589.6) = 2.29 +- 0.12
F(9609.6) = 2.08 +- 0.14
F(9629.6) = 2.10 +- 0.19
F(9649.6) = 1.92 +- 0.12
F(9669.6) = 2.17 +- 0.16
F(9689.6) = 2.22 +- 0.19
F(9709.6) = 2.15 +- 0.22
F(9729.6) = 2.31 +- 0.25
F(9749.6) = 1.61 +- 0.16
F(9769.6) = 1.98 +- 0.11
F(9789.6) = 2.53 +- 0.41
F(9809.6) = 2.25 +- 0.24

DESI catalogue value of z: 0.18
